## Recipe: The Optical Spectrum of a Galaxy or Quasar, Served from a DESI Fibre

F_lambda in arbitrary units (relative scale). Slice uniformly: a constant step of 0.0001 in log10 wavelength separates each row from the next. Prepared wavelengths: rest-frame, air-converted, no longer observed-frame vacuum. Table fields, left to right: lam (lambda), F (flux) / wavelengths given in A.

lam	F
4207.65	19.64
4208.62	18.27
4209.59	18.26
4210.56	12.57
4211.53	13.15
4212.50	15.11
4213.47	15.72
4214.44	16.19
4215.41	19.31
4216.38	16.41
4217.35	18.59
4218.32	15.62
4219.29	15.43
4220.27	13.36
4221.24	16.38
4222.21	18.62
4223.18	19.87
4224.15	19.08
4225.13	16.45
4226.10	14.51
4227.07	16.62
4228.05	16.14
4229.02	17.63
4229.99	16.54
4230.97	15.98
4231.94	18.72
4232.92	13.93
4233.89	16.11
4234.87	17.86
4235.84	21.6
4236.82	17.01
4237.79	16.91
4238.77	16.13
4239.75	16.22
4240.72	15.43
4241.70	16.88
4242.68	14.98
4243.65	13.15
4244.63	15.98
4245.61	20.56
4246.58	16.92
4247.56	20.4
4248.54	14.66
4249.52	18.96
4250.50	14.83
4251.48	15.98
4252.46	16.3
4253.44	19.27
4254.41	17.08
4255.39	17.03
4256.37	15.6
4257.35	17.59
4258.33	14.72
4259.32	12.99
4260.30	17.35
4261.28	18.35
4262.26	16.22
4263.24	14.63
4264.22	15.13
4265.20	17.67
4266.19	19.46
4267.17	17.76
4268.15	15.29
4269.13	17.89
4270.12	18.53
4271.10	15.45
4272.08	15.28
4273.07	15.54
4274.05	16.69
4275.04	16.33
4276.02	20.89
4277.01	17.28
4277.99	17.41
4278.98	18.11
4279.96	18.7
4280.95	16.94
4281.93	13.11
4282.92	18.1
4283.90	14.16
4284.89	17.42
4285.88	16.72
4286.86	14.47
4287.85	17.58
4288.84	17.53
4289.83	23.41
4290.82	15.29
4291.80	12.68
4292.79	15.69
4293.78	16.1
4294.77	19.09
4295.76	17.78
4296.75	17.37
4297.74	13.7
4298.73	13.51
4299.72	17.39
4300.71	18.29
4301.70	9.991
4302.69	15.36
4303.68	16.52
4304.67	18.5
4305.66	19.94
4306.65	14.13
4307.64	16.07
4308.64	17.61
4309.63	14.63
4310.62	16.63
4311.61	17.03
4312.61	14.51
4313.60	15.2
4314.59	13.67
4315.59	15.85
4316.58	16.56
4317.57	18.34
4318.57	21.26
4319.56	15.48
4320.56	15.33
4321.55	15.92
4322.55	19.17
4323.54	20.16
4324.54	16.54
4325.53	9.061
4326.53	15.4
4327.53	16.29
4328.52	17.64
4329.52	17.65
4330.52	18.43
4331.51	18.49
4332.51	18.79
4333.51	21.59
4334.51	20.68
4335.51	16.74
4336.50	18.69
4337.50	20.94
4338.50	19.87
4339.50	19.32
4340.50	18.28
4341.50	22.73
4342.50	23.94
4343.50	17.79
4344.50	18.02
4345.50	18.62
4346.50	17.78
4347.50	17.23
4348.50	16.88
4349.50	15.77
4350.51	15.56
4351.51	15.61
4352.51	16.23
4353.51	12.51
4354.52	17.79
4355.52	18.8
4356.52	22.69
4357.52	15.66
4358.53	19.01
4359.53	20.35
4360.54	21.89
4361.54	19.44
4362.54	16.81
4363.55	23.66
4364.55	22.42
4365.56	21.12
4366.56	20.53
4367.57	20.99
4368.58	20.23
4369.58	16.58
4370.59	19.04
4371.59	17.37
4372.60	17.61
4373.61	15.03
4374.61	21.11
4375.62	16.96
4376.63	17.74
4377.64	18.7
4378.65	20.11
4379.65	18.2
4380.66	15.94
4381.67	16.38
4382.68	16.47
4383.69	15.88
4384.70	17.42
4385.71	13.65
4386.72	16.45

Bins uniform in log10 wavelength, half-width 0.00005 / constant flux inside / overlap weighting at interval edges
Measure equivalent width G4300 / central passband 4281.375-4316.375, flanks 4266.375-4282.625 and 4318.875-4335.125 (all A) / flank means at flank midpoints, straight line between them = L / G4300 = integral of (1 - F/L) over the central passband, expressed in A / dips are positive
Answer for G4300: 2.1 A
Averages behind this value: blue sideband 17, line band 16.1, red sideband 17.3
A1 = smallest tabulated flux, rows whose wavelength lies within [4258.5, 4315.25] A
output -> 9.991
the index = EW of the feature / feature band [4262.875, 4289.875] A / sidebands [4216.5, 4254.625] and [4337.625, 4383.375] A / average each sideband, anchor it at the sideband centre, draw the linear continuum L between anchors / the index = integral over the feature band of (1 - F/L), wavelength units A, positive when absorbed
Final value 0.7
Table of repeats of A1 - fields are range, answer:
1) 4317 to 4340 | 9.061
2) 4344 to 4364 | 12.51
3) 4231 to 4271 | 12.99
